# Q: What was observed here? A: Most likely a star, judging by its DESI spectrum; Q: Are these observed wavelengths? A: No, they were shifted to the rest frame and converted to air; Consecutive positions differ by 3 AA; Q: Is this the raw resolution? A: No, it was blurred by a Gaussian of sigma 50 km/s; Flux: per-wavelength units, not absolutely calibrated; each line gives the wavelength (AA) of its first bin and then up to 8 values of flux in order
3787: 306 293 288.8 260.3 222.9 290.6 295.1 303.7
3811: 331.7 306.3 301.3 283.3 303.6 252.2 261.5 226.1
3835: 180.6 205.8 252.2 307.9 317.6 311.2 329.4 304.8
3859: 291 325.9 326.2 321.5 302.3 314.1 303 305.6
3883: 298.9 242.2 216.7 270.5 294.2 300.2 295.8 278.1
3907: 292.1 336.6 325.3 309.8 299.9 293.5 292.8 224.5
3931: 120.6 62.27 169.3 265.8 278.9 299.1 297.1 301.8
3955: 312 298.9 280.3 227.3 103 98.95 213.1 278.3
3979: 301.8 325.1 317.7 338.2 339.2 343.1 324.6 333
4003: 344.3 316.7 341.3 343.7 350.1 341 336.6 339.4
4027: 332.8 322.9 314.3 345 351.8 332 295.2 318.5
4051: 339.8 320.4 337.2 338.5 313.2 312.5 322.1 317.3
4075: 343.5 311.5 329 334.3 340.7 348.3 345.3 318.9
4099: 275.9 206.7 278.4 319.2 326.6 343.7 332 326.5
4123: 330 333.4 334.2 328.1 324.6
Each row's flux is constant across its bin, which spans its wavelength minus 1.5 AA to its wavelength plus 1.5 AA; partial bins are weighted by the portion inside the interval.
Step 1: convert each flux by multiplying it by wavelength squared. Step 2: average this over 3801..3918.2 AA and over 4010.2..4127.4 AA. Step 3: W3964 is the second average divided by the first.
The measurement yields 1.24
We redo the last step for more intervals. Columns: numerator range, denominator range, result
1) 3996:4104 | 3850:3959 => 1.25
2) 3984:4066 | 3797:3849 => 1.35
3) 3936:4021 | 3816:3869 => 1.10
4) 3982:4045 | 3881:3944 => 1.35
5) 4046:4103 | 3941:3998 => 1.22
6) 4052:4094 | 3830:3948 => 1.32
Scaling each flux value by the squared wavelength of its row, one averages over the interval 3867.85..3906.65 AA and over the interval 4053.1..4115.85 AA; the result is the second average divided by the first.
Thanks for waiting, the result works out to 1.22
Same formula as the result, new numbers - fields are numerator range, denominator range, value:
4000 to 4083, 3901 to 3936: 1.36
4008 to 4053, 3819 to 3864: 1.32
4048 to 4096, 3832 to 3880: 1.26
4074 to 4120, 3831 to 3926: 1.22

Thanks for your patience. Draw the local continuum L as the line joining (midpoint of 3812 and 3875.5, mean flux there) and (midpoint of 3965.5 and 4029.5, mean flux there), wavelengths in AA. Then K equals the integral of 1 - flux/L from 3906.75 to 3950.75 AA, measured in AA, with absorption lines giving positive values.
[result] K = 5.8 AA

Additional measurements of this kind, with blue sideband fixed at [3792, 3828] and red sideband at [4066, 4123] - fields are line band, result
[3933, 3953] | 3.9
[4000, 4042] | -3.6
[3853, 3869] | -1.3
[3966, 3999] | 3.4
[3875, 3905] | 1.4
